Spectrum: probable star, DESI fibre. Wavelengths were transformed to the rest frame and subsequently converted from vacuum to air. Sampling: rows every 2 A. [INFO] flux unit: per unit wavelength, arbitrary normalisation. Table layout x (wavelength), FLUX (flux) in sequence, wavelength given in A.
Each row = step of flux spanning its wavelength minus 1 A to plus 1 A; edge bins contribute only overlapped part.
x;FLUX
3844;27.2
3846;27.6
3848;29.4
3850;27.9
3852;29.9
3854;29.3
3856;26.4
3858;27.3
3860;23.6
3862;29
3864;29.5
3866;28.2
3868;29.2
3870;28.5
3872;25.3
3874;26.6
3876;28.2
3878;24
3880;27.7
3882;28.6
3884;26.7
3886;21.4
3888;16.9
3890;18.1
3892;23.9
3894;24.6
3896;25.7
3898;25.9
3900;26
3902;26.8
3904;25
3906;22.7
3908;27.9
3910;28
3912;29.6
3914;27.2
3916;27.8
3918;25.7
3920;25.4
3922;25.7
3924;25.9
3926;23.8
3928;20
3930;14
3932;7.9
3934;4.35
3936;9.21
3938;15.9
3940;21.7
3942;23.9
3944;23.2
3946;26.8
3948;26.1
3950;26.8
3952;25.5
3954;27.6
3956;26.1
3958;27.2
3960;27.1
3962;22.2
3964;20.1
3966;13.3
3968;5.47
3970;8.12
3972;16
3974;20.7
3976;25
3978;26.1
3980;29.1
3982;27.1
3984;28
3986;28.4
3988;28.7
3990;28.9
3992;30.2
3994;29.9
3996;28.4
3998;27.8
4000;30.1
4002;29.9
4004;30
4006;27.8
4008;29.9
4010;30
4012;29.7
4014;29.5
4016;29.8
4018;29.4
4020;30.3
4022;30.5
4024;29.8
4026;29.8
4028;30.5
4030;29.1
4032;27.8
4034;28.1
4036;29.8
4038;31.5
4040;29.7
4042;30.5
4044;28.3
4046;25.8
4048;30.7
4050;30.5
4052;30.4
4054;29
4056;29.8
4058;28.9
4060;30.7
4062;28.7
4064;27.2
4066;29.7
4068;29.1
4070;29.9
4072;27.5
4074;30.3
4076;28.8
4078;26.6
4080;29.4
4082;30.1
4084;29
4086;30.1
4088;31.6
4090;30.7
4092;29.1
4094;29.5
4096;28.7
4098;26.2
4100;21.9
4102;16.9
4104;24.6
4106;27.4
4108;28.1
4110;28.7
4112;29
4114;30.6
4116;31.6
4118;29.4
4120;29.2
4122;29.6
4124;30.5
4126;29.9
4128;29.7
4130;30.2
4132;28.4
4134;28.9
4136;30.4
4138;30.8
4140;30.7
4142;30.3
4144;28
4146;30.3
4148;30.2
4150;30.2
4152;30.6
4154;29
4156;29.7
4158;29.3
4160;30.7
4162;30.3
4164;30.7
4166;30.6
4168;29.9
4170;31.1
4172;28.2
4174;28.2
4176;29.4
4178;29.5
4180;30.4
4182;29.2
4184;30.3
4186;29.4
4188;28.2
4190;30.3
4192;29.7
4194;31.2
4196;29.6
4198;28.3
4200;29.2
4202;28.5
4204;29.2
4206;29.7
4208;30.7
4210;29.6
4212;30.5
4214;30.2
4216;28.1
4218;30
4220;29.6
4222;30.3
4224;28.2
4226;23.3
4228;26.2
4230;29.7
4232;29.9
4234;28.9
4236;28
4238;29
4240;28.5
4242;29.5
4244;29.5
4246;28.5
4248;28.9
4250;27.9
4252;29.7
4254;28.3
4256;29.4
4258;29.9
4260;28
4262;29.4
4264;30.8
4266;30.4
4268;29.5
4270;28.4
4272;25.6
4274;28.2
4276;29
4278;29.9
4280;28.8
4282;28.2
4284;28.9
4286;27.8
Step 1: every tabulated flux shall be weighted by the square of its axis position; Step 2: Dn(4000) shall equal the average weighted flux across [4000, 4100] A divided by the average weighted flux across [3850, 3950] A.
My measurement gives 1.31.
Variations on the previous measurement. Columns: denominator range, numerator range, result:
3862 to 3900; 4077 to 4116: 1.21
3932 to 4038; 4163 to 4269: 1.30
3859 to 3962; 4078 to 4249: 1.37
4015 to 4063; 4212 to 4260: 1.07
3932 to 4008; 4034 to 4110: 1.28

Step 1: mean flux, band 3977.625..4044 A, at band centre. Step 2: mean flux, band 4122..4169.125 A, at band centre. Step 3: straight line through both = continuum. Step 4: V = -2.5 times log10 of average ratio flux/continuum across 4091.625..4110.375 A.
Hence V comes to 0.15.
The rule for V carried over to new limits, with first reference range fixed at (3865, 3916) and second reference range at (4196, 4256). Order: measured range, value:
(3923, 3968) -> 0.269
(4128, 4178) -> -0.060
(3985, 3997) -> -0.093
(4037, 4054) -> -0.093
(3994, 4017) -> -0.098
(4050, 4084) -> -0.067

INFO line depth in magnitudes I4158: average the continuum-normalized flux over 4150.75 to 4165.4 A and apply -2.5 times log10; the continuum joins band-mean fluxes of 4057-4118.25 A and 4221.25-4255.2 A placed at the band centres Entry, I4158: -0.06 mag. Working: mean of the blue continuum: 28.4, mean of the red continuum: 28.5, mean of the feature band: 30.1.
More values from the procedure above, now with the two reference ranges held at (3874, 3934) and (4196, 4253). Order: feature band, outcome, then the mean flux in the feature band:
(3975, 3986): -0.087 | 27.2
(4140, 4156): -0.080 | 29.9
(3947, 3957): -0.076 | 26.4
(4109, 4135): -0.090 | 29.7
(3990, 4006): -0.158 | 29.3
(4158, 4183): -0.066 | 29.8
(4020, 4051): -0.140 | 29.5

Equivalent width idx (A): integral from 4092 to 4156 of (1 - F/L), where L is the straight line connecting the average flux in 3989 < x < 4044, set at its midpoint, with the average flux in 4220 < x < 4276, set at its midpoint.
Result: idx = 1.0 A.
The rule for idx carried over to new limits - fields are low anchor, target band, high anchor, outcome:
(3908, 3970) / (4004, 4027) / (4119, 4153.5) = -4.5 A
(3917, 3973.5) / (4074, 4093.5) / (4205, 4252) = -4.0 A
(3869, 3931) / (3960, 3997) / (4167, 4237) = 4.1 A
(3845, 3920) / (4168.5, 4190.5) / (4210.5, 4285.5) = -0.8 A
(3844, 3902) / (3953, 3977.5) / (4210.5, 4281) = 6.3 A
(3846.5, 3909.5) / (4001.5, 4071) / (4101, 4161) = -3.7 A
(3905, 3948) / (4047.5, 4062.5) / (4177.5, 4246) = -2.8 A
